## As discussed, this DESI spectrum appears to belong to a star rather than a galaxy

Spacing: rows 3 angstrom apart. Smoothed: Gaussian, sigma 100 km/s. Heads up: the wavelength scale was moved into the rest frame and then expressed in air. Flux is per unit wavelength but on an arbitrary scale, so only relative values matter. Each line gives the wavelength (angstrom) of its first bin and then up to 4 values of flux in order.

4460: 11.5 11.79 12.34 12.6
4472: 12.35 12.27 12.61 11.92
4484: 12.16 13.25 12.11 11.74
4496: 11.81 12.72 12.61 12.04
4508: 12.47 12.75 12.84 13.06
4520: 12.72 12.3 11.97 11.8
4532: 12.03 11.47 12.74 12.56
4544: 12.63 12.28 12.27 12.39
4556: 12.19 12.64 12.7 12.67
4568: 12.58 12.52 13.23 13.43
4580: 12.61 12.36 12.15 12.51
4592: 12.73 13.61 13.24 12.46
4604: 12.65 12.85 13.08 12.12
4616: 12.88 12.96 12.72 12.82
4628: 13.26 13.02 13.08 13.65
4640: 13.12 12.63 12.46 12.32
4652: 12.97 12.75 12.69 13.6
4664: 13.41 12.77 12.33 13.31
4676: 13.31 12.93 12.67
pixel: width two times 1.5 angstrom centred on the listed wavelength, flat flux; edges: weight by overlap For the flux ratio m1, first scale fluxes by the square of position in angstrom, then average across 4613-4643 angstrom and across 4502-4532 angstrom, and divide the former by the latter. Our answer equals 1.10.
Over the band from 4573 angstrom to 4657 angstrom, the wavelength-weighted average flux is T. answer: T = 12.8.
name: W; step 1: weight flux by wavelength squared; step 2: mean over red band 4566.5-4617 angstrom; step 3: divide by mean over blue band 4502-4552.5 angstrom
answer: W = 1.1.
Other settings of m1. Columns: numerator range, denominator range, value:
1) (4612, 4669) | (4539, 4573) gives 1.07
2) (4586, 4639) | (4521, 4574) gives 1.07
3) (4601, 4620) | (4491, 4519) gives 1.07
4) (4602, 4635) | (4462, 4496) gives 1.11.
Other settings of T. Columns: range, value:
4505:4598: 12.5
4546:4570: 12.5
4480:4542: 12.3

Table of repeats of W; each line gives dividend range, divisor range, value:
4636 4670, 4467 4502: 1.13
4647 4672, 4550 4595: 1.06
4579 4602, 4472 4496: 1.09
